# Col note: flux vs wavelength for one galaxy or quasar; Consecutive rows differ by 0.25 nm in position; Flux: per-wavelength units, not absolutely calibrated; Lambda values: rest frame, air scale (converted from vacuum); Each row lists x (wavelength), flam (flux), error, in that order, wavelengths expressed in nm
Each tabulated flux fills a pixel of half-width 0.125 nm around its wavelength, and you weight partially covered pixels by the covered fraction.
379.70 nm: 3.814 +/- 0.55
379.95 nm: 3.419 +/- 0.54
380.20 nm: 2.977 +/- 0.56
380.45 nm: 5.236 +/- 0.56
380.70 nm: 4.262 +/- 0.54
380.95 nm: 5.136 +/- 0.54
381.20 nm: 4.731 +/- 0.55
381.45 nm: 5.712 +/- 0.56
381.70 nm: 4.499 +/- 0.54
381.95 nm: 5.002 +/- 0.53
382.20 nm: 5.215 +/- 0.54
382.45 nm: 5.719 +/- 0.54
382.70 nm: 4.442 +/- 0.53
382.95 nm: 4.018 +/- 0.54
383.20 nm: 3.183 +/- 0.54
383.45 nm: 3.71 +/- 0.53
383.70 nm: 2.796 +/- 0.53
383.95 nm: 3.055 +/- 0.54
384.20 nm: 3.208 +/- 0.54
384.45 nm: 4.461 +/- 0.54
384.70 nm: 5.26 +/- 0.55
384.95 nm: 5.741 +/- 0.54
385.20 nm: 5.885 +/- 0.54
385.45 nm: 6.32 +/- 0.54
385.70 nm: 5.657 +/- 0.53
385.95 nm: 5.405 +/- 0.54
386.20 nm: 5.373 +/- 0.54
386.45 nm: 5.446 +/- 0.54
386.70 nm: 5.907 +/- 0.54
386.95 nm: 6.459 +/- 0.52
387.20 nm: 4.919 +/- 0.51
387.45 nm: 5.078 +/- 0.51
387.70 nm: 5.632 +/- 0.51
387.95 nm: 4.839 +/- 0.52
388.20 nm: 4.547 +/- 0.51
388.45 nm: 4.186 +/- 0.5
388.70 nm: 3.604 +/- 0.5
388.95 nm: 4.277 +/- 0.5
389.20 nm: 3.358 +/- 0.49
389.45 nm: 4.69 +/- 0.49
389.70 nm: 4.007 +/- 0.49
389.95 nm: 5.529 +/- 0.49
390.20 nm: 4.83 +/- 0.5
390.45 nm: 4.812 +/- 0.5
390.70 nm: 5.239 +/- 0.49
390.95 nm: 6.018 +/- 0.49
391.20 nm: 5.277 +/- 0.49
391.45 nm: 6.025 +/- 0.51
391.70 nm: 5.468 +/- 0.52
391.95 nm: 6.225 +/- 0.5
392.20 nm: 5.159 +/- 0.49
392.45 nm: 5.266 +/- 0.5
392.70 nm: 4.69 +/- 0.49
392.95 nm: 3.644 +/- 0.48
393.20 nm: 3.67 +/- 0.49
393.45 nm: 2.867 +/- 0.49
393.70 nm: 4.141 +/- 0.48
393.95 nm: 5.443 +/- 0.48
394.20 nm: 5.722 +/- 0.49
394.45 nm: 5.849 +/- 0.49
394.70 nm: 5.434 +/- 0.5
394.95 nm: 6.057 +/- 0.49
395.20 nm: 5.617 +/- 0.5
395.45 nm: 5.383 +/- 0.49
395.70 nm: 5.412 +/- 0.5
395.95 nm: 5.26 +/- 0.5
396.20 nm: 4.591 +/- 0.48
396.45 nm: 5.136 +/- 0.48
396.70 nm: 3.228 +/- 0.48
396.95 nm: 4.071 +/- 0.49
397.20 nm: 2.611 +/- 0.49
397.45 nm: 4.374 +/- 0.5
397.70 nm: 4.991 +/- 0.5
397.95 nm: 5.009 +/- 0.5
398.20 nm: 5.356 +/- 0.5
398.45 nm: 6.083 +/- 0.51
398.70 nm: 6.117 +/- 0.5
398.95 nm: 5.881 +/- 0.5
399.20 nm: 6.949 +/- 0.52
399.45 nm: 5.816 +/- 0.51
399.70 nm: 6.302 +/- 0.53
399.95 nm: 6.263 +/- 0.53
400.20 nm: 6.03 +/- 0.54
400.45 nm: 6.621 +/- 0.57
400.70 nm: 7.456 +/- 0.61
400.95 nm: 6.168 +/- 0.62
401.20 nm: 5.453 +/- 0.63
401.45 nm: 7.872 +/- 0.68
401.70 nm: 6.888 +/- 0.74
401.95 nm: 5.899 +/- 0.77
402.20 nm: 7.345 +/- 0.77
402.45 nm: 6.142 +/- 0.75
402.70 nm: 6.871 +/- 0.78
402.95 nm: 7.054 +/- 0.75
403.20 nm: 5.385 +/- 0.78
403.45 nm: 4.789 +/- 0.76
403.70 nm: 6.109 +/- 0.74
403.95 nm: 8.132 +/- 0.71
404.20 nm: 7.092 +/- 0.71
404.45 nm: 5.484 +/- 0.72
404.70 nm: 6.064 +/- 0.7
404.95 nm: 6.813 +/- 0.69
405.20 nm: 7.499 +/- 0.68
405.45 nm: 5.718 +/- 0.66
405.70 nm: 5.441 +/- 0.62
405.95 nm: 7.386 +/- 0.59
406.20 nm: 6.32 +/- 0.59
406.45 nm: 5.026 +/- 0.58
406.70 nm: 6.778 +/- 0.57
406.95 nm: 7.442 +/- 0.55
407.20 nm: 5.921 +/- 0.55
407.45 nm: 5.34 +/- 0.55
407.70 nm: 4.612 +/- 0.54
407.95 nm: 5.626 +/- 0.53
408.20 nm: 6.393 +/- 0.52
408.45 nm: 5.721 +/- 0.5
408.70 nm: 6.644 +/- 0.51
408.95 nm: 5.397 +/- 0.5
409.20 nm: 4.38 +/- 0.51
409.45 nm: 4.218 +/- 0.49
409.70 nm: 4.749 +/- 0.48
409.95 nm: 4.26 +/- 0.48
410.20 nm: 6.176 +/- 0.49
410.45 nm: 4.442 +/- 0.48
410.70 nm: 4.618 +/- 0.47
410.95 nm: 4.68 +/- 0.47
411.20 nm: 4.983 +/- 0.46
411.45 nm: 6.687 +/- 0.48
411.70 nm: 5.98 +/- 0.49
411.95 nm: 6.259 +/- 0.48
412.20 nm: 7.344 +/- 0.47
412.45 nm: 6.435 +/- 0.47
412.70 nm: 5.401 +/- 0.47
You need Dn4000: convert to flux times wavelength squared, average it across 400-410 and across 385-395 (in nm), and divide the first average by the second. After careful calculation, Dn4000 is 1.3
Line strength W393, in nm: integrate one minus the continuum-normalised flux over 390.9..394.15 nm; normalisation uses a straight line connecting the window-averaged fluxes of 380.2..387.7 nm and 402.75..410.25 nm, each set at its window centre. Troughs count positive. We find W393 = 0.22 nm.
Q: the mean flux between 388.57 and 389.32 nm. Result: 3.75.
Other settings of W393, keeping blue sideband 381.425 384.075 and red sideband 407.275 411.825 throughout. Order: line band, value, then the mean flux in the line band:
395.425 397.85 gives 0.156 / 4.47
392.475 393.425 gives 0.128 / 4.02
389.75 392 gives -0.420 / 5.42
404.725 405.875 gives -0.285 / 6.39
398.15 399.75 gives -0.401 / 6.09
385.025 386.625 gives -0.484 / 5.69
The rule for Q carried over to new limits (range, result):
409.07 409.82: 4.45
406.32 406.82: 5.9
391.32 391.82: 5.74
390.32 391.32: 5.33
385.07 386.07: 5.82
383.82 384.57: 3.56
